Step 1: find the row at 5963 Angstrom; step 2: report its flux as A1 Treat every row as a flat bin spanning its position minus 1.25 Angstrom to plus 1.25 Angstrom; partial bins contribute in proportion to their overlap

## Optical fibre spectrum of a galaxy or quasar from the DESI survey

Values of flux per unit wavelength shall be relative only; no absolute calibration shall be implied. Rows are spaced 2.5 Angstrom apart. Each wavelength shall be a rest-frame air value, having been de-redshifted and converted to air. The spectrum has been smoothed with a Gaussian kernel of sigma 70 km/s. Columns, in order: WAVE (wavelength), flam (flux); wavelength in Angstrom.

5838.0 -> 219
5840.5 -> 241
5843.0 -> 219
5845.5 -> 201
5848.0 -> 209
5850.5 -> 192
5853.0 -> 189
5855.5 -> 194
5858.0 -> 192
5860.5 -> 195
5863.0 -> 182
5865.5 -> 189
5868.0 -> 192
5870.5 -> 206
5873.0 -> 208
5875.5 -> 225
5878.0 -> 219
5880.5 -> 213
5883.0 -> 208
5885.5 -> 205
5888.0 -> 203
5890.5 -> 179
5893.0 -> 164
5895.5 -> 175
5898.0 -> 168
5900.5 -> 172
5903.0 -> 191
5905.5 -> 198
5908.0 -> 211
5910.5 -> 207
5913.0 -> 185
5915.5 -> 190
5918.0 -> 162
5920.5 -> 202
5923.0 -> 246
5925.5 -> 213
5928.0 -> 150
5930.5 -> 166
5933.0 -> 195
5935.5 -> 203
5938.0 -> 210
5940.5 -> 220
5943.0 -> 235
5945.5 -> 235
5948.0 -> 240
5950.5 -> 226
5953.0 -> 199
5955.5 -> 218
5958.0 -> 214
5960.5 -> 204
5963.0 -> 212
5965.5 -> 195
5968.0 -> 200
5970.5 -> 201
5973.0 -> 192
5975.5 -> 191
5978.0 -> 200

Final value 212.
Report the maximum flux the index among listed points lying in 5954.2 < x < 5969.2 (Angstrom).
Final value 218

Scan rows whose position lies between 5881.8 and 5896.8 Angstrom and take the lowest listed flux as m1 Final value 164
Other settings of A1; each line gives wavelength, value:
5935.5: 203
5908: 211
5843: 219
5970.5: 201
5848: 209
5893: 164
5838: 219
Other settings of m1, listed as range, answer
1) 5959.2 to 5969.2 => 195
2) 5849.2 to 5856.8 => 189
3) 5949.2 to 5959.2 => 199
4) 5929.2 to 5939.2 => 166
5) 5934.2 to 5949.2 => 203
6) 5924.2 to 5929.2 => 150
